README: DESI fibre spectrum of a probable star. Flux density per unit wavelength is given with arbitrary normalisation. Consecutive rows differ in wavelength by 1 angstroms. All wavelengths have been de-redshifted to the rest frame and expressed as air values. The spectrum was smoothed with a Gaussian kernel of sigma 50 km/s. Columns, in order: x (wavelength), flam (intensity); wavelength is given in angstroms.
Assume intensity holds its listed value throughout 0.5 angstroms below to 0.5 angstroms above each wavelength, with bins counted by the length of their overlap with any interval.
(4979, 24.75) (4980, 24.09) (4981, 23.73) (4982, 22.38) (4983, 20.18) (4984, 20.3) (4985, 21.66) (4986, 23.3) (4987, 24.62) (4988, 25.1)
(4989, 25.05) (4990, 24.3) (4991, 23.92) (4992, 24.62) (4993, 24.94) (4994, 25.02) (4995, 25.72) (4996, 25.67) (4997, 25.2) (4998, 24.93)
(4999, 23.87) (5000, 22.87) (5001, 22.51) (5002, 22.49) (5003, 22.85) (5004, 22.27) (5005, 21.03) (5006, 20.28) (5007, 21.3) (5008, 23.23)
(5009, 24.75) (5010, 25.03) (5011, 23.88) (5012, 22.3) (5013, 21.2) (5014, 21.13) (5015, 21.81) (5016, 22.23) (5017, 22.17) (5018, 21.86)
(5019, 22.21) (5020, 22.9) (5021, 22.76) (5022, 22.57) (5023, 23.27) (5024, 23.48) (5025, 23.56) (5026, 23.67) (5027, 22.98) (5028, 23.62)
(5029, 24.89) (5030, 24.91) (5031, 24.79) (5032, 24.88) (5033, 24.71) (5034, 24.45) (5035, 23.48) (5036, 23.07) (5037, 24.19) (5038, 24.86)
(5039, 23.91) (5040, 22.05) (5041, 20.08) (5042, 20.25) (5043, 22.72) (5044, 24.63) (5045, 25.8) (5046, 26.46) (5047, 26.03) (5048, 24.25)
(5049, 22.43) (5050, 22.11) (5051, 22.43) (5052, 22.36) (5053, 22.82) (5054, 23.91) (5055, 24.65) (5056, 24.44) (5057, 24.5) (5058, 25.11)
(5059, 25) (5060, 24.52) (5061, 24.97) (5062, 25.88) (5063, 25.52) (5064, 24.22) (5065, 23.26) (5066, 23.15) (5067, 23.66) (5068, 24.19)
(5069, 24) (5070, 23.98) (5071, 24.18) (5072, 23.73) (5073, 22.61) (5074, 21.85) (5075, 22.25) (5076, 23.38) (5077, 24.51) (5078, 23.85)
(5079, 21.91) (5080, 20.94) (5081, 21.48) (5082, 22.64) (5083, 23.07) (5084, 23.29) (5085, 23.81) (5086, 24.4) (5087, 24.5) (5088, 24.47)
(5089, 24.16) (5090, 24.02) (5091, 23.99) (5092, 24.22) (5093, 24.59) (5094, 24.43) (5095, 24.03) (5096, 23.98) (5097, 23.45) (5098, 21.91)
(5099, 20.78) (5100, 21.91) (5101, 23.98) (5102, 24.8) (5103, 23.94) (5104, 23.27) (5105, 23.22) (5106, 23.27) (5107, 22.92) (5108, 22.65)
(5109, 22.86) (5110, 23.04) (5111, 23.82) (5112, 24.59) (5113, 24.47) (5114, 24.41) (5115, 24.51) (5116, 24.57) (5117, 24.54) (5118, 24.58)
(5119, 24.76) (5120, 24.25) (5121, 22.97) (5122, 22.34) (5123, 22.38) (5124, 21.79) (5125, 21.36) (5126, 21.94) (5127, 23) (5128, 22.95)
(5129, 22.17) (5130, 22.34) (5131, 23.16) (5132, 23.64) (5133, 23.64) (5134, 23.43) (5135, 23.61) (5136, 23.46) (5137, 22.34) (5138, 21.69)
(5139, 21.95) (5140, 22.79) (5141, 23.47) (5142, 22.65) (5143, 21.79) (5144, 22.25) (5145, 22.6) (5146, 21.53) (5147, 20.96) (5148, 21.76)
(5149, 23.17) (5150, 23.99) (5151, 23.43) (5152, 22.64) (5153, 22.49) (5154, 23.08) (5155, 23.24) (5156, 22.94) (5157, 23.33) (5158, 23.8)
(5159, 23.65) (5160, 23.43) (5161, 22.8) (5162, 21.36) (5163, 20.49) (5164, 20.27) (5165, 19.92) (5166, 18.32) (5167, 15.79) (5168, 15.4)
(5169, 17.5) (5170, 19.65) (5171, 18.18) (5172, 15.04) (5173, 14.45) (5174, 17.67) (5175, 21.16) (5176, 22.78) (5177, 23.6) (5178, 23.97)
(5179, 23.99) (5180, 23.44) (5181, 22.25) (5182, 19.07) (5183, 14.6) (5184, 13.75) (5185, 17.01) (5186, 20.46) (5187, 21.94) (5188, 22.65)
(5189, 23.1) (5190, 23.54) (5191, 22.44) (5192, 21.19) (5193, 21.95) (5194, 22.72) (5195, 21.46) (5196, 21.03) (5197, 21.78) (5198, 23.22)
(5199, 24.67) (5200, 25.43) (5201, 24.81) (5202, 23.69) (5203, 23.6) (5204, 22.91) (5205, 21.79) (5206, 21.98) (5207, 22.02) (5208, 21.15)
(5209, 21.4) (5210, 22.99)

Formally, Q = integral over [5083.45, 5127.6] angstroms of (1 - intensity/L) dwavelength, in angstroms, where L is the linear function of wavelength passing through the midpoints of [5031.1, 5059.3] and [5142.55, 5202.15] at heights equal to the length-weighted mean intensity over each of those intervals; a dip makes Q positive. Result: -1.9 angstroms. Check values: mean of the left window 23.8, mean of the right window 21.3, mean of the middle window 23.5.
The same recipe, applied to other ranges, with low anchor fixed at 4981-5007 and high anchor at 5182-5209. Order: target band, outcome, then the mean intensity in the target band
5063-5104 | -1.5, 23.5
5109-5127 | -1.0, 23.5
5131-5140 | -0.3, 23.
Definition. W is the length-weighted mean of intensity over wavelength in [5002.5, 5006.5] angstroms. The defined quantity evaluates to 21.6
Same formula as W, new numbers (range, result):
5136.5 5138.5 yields 22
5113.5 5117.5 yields 24.5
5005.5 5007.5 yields 20.8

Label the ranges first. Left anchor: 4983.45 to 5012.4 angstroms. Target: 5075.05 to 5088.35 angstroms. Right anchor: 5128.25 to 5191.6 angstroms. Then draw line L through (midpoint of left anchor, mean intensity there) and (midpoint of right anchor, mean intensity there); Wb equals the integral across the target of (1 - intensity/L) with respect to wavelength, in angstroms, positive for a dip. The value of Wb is -0.5 angstroms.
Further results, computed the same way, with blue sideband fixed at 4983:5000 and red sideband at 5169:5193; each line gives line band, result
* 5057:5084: -1.4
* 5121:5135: -0.9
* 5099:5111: -0.8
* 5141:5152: -0.8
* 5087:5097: -1.0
